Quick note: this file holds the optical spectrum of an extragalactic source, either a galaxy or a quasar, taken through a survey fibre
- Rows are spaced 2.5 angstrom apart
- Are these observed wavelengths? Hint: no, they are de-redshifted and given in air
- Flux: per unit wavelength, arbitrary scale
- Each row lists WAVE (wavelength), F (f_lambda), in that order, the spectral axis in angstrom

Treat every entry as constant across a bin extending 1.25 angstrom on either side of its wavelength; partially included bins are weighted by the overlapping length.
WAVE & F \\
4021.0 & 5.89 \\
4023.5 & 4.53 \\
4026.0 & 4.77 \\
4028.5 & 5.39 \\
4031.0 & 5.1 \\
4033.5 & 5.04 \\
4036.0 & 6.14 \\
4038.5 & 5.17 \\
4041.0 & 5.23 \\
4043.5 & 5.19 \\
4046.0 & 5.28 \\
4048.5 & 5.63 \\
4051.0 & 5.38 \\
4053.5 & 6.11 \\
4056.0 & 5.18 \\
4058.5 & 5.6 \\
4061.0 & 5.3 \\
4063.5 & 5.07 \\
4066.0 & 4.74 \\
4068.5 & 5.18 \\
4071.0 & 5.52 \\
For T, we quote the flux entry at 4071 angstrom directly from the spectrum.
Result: 5.52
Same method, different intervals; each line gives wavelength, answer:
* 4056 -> 5.18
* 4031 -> 5.1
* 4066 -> 4.74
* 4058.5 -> 5.6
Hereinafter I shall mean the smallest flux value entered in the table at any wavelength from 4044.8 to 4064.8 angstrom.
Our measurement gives 5.07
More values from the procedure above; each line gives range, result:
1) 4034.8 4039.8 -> 5.17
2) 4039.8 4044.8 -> 5.19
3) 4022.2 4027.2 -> 4.53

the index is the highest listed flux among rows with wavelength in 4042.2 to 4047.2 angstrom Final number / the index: 5.28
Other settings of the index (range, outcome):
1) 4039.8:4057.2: 6.11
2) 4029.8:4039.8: 6.14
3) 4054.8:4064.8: 5.6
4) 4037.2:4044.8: 5.23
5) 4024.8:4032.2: 5.39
